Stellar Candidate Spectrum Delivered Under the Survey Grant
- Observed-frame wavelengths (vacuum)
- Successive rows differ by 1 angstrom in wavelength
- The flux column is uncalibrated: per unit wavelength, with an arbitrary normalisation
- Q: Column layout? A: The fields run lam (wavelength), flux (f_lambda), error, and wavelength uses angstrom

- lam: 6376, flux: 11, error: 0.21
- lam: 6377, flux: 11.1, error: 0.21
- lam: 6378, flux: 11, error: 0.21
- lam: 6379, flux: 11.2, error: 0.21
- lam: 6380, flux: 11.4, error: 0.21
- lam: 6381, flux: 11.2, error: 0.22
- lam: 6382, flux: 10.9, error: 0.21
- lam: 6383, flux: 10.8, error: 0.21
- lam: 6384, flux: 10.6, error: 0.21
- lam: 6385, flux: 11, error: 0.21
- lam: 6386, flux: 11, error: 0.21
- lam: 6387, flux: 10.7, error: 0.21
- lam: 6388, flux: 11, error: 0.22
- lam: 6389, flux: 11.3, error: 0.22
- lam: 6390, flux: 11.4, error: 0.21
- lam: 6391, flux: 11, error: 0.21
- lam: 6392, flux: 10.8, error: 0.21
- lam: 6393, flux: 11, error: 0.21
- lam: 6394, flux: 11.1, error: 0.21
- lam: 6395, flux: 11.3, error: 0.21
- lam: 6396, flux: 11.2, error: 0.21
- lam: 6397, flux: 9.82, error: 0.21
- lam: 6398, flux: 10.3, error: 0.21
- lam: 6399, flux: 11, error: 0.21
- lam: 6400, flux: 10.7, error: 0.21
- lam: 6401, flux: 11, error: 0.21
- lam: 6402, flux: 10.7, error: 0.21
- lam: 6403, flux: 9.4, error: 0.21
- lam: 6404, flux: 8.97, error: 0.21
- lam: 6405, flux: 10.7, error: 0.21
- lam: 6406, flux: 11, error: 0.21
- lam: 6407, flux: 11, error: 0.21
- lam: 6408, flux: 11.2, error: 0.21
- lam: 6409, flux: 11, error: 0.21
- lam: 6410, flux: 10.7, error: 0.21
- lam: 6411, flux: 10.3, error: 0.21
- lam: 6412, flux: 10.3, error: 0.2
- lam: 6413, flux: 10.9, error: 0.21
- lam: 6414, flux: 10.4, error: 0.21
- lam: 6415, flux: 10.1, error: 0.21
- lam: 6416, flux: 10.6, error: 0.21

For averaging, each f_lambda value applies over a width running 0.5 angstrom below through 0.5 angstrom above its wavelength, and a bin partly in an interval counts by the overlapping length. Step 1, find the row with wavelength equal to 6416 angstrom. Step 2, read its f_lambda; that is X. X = 10.6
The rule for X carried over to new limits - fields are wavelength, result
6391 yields 11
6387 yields 10.7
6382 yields 10.9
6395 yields 11.3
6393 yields 11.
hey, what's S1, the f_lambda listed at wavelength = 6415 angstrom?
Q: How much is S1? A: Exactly 10.1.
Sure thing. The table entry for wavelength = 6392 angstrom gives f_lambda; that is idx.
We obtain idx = 10.8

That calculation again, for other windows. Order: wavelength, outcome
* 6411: 10.3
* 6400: 10.7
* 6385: 11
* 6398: 10.3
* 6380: 11.4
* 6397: 9.82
